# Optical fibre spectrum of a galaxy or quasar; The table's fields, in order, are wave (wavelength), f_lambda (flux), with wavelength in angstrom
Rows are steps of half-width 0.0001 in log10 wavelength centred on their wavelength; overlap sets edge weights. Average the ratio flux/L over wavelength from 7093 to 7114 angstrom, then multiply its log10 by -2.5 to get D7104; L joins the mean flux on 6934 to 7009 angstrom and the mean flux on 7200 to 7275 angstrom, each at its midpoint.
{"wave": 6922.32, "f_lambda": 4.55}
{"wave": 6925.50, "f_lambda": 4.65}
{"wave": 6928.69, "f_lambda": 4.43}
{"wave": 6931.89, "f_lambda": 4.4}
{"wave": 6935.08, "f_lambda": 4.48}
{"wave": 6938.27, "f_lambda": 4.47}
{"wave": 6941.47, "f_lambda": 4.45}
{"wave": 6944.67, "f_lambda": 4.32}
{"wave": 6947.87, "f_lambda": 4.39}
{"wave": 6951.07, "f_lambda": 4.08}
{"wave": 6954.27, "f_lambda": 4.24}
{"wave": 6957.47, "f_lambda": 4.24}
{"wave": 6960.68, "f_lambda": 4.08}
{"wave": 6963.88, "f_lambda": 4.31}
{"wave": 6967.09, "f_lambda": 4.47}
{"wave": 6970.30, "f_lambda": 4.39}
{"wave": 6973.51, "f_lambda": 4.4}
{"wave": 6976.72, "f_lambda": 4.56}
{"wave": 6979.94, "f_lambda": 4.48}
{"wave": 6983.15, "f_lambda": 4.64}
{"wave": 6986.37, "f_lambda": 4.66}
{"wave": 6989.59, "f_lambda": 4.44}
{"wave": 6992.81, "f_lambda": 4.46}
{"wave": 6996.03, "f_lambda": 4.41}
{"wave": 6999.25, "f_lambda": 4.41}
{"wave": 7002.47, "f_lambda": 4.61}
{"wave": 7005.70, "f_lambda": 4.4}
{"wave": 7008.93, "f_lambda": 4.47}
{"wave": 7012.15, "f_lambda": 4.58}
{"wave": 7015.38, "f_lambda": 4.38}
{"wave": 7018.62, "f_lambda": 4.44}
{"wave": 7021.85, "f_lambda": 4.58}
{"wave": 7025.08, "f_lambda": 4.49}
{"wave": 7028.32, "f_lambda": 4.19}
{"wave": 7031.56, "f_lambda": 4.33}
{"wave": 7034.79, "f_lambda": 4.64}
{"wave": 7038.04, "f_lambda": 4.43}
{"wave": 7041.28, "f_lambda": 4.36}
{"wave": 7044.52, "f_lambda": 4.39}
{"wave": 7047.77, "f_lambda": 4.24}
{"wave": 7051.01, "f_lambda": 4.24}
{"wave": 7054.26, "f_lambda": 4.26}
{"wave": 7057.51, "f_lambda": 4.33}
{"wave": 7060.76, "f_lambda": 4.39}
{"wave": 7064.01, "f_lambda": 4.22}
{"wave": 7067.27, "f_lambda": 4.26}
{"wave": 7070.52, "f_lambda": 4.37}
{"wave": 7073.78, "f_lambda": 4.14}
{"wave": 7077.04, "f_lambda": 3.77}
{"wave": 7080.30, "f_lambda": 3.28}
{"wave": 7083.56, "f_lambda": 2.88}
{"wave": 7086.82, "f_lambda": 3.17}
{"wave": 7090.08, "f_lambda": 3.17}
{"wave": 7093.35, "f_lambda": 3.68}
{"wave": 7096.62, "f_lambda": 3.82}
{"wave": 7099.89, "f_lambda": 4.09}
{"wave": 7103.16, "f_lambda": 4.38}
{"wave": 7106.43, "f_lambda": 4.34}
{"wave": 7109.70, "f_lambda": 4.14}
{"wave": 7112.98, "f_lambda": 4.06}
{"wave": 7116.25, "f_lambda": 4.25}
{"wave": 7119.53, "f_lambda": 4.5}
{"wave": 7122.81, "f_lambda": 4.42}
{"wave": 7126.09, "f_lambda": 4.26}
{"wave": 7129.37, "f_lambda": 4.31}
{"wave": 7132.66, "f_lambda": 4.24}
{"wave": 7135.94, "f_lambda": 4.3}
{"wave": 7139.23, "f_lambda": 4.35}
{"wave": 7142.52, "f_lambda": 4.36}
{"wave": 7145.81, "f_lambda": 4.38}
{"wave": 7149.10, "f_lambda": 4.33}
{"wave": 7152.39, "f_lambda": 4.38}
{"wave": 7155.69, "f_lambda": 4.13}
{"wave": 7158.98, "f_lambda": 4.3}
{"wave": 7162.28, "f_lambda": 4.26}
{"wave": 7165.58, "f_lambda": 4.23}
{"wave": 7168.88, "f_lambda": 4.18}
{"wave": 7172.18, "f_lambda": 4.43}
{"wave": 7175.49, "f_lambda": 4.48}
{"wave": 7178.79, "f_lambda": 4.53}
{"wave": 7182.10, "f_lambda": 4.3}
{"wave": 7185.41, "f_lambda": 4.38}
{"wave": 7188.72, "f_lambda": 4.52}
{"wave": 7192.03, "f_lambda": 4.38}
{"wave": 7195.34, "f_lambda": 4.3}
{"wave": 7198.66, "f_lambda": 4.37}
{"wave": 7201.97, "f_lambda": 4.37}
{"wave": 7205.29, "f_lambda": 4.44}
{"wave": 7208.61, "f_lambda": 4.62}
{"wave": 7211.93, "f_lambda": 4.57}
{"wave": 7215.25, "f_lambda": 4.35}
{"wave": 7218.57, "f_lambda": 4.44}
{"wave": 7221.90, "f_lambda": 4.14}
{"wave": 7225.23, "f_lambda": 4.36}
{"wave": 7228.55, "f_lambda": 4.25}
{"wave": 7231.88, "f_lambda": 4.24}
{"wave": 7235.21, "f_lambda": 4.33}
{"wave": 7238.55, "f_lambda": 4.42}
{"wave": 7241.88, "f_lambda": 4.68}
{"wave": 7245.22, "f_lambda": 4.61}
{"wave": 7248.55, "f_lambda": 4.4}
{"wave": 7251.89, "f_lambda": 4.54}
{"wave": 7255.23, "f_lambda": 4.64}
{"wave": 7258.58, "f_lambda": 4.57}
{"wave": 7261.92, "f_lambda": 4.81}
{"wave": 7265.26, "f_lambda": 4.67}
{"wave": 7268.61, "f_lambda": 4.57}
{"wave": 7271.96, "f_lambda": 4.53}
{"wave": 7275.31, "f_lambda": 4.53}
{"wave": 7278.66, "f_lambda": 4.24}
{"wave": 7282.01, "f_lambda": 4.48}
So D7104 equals 0.088 mag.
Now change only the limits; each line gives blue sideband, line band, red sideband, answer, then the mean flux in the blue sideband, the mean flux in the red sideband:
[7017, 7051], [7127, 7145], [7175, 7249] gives 0.02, 4.4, 4.41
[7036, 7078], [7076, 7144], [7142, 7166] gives 0.08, 4.27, 4.3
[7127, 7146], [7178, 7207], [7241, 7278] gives 0.01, 4.32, 4.58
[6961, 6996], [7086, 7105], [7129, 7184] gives 0.17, 4.46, 4.32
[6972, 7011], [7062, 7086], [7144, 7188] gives 0.16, 4.5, 4.34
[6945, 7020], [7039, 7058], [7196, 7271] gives 0.03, 4.41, 4.47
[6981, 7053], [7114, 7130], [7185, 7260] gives 0.02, 4.44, 4.43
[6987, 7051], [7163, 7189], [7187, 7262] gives 0.02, 4.43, 4.44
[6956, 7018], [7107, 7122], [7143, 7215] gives 0.04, 4.44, 4.37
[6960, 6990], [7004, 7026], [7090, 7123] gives -0.03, 4.45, 4.1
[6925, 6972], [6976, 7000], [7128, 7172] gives -0.04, 4.35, 4.29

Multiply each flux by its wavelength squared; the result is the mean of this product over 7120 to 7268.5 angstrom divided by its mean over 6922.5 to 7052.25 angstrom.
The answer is 1.06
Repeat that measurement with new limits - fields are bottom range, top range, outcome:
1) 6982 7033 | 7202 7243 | 1.05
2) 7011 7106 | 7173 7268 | 1.13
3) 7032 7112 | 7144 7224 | 1.11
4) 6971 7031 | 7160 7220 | 1.04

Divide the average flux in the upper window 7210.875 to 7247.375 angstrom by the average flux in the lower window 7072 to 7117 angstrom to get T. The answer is 1.2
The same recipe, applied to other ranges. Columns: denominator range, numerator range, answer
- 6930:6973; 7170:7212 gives 1.02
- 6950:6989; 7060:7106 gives 0.87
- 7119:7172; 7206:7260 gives 1.03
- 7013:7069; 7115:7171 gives 0.99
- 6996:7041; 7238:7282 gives 1.02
